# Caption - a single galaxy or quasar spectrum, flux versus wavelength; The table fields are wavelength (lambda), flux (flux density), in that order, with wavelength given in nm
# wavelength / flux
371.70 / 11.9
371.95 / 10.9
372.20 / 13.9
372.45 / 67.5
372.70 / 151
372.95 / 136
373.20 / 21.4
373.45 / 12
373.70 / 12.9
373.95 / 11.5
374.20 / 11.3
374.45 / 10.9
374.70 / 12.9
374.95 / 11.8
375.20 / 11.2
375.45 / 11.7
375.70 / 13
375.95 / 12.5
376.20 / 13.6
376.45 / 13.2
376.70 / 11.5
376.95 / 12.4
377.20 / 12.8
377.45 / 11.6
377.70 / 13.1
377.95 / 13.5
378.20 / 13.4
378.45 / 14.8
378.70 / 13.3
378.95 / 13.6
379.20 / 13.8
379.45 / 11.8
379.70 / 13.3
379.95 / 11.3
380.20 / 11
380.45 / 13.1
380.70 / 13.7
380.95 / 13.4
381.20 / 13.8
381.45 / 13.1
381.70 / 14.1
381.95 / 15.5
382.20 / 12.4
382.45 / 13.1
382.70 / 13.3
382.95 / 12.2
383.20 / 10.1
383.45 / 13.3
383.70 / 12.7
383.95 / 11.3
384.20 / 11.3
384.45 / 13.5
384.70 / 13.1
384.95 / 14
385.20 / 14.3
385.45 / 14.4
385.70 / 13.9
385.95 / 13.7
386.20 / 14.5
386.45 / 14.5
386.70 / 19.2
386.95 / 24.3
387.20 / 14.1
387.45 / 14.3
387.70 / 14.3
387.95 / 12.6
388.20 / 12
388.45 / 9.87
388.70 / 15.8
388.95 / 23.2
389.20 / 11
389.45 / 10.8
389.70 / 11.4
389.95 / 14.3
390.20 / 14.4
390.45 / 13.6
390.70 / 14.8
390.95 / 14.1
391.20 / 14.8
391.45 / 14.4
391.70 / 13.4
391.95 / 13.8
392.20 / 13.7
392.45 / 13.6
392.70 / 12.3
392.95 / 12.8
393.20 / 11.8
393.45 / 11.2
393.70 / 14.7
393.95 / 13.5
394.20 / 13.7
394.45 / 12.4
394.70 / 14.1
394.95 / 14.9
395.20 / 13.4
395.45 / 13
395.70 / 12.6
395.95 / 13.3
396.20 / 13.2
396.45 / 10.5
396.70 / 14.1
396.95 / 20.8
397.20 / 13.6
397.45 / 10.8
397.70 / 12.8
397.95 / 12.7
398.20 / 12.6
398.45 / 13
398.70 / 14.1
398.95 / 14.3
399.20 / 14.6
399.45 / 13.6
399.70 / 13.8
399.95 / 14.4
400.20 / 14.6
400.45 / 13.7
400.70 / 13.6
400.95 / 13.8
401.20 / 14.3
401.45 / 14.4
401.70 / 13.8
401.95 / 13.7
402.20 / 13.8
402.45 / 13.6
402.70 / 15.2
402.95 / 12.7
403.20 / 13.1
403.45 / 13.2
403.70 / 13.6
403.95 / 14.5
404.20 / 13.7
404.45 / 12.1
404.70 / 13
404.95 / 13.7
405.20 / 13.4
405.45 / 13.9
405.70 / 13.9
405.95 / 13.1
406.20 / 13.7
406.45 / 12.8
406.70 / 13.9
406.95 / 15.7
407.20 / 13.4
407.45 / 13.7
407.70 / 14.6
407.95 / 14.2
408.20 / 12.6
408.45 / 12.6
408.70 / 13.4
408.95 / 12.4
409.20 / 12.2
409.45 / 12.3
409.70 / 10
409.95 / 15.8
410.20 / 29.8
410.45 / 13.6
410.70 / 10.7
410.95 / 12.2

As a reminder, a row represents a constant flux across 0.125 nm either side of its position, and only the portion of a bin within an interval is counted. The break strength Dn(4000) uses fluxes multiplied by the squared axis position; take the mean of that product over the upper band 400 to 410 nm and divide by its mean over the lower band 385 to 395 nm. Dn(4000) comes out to 1.0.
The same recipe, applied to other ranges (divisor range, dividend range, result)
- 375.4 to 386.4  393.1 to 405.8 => 1.15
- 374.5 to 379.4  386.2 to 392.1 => 1.21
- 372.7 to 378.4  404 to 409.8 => 0.74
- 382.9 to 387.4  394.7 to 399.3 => 1.02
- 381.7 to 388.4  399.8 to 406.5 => 1.08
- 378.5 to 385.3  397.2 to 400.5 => 1.13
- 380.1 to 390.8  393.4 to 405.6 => 1.06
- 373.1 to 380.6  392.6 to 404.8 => 1.19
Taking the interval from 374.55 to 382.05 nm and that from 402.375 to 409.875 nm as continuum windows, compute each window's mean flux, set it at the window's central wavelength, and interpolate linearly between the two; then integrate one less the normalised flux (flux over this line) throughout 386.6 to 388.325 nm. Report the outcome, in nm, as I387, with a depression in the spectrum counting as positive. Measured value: -0.36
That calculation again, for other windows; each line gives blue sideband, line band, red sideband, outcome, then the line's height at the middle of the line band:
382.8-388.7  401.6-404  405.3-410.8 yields 0.049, 14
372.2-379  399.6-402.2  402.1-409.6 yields 0.215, 15.3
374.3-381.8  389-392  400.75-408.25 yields -0.096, 13.2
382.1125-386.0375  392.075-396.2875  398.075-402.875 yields 0.109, 13.5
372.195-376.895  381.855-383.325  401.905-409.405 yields 0.736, 25.4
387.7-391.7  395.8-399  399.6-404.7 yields 0.065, 13.8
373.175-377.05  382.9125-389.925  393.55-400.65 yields -0.447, 13.1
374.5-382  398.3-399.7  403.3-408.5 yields -0.049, 13.4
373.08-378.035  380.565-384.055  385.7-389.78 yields 0.206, 13.8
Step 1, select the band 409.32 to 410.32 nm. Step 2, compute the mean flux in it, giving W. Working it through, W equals 16.9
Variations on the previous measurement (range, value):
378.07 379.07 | 13.8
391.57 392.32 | 13.6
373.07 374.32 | 14.3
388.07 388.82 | 12.5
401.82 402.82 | 14.1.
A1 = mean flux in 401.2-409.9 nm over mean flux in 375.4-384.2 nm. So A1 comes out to 1.05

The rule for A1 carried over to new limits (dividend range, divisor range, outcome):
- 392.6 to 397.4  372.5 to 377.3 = 0.49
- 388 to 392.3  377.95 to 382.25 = 1.04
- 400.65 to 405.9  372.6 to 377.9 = 0.56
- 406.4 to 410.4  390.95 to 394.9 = 1.07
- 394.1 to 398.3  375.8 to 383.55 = 1.04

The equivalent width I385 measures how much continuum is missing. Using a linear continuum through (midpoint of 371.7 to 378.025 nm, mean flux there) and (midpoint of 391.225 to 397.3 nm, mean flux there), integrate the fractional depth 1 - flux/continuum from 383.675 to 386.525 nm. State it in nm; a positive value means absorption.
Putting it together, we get 0.83 nm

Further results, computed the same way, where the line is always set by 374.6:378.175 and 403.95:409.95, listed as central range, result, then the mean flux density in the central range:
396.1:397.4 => -0.12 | 14.3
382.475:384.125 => 0.07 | 12.2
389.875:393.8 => -0.21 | 13.6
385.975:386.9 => -0.27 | 16.5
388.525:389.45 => -0.19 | 15.5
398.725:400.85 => -0.15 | 14.1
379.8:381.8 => -0.05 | 12.9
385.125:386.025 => -0.09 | 14.1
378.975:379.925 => -0.02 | 12.9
